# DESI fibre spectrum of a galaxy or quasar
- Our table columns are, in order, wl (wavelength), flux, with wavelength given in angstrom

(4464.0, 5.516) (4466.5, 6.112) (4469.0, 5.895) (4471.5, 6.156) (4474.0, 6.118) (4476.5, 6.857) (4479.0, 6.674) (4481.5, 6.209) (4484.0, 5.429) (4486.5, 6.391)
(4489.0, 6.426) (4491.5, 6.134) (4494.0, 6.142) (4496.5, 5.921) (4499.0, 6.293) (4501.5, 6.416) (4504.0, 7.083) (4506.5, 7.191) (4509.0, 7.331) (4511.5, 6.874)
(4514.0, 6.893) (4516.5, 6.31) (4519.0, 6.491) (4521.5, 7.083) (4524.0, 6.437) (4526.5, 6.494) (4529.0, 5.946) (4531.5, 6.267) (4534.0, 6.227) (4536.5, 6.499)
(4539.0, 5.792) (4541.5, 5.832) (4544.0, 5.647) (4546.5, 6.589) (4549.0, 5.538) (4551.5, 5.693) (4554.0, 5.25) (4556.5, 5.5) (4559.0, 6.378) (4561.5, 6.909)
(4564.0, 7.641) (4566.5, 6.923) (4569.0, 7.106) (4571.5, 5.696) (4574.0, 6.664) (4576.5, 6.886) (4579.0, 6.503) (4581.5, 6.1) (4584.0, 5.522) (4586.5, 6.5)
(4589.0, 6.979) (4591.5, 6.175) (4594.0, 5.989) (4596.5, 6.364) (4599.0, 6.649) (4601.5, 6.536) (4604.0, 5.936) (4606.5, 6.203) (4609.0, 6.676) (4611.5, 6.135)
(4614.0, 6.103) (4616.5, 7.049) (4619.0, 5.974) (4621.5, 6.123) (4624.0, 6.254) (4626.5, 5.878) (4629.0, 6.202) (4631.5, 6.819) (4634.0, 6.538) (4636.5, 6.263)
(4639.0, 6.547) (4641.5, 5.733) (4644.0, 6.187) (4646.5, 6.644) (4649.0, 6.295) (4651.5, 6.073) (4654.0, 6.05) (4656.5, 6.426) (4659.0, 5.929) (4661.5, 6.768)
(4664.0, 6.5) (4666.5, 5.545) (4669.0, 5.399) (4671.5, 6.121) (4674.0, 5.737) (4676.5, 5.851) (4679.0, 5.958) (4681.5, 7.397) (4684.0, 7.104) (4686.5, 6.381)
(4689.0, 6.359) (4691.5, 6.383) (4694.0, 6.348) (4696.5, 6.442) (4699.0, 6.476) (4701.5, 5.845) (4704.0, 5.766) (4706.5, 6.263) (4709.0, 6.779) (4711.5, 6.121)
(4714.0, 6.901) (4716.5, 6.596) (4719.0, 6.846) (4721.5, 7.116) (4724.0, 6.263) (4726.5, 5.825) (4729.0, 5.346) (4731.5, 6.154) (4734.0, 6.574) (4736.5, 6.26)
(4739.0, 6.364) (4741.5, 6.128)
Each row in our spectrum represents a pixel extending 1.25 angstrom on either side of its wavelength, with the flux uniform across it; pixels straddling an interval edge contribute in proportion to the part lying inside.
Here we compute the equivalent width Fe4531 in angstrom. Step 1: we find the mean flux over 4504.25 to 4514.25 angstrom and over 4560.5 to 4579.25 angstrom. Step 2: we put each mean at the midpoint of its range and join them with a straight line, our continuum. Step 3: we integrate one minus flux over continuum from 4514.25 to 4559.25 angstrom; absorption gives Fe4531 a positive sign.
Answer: 5.4 angstrom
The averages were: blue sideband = 7.09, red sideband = 6.8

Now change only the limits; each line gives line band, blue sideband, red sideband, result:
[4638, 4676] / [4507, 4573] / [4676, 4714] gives 1.58 angstrom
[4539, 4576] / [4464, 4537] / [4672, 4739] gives 0.88 angstrom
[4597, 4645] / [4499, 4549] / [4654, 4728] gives 0.55 angstrom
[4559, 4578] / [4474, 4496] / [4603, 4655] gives -1.61 angstrom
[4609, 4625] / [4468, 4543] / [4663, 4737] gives 0.07 angstrom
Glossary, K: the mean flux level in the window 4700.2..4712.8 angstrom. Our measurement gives 6.16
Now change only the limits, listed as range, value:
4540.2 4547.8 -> 6.02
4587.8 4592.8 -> 6.57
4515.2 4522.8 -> 6.63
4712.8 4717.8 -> 6.75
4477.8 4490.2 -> 6.22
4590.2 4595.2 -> 6.09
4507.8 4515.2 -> 7.03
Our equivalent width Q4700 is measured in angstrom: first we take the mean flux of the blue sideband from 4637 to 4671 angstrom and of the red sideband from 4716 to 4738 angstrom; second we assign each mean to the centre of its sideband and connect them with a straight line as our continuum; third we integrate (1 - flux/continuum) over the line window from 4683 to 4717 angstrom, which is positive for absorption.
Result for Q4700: -0.8 angstrom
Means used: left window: 6.16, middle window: 6.4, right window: 6.32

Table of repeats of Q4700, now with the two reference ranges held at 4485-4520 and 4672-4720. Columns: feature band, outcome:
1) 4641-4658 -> 0.6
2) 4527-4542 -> 0.9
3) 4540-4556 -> 1.9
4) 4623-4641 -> 0.3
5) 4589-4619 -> 0.5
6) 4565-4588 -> 0.1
